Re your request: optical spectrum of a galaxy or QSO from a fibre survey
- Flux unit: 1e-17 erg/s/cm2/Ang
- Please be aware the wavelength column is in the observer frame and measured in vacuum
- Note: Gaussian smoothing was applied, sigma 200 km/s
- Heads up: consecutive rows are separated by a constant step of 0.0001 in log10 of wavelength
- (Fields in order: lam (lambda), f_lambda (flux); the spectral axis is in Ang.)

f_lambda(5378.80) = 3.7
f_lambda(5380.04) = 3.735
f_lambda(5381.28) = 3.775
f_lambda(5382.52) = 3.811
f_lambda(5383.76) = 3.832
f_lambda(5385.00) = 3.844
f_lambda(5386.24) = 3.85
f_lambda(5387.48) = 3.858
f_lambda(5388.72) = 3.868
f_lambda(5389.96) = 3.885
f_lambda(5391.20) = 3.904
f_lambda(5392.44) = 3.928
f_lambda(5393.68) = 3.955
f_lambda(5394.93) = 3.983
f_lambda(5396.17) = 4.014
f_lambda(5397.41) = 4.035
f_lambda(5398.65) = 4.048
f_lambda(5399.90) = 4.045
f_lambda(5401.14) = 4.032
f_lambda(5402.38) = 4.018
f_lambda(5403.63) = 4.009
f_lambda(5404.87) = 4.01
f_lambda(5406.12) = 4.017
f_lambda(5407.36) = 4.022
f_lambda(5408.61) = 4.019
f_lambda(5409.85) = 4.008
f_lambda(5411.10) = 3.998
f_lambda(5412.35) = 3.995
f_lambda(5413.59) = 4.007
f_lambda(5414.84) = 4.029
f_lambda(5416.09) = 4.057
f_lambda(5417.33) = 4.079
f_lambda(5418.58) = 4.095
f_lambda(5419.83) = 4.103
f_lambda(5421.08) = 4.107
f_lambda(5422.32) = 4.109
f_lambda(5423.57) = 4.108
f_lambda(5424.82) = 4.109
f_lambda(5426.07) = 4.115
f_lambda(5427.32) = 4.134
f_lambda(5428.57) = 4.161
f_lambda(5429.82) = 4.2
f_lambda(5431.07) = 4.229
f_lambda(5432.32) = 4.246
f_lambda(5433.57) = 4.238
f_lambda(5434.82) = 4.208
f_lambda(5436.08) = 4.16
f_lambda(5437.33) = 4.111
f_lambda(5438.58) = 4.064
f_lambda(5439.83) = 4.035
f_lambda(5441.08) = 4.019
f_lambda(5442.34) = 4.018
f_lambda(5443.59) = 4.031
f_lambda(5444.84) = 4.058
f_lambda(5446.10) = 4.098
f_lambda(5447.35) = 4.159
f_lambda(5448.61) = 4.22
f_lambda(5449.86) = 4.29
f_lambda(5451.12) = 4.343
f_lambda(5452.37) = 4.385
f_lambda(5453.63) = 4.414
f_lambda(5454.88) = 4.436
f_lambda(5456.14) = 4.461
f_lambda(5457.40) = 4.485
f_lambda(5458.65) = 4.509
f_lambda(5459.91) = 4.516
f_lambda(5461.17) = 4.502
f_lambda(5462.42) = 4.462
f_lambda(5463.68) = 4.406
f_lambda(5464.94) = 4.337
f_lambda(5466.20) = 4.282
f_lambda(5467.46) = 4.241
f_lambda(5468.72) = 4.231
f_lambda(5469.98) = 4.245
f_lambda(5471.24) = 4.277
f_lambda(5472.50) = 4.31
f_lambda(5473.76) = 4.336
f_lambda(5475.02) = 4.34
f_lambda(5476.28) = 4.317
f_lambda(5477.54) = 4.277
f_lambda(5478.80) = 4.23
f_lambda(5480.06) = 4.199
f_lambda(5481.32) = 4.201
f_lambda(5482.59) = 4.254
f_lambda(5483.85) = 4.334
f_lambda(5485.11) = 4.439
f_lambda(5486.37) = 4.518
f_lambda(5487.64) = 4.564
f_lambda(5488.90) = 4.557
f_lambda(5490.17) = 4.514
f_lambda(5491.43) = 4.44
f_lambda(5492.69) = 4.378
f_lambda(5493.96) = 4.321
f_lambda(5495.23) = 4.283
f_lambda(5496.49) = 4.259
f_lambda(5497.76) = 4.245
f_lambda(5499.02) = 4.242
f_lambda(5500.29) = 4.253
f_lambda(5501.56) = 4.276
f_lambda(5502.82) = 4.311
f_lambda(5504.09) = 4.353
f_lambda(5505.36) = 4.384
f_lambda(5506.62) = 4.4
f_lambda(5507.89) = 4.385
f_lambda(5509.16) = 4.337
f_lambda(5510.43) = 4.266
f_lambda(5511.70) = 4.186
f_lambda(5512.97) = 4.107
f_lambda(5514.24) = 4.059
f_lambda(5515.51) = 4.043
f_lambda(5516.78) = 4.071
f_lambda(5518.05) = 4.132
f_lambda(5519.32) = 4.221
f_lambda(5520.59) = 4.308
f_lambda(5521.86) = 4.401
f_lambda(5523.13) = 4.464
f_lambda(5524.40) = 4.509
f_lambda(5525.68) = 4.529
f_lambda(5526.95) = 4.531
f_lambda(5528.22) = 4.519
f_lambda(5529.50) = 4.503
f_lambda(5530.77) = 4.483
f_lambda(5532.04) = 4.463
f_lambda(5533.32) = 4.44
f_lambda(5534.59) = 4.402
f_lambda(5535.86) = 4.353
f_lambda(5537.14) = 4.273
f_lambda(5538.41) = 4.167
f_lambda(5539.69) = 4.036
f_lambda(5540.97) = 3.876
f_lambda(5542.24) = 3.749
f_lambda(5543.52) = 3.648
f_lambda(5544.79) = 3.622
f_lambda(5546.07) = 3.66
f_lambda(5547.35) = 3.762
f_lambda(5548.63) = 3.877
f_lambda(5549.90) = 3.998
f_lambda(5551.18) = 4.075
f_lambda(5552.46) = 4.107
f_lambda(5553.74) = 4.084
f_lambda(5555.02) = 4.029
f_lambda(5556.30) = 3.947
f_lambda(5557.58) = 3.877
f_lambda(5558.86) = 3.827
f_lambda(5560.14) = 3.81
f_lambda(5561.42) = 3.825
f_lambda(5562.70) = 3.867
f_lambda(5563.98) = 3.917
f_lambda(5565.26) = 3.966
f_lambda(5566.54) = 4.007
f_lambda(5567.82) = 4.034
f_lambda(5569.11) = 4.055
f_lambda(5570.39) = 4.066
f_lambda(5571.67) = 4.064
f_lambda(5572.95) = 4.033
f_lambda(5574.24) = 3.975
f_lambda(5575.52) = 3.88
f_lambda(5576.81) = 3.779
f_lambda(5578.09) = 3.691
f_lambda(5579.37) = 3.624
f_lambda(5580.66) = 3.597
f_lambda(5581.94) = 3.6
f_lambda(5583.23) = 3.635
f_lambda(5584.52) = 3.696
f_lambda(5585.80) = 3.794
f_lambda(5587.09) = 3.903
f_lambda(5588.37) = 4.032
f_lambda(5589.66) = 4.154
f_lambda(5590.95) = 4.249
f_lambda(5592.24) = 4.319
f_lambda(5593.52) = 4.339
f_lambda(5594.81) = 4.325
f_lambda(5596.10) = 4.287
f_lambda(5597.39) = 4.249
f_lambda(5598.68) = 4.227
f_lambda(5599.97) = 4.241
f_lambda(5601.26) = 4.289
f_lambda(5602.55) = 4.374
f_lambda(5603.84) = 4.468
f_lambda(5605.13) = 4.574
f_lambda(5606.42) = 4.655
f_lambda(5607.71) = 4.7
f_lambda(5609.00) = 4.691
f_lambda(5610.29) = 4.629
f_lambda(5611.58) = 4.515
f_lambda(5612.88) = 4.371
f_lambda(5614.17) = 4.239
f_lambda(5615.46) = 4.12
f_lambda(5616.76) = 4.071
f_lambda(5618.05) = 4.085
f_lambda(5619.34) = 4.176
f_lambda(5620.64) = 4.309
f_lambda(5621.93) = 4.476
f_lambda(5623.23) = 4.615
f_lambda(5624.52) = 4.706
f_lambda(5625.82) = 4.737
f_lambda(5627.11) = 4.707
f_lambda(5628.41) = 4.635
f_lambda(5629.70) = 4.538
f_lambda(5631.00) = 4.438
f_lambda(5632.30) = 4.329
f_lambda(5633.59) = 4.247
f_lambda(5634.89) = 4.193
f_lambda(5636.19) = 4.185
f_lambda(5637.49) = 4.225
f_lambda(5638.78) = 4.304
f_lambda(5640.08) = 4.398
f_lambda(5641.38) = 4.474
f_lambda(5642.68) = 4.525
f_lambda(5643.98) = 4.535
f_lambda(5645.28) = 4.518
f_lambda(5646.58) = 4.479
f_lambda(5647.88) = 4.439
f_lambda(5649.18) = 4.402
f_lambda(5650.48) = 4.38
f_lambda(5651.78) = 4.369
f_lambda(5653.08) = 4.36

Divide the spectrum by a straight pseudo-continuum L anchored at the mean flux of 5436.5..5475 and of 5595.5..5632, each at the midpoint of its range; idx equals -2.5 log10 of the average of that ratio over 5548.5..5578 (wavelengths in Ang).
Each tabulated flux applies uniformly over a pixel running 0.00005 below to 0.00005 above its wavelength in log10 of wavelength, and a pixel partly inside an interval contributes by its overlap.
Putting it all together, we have 0.111 mag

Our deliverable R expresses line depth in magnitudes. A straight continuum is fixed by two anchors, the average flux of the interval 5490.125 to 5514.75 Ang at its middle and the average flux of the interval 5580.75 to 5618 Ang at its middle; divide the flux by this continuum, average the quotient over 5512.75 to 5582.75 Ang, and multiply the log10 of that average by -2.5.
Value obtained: 0.06 mag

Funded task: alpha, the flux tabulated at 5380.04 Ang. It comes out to 3.735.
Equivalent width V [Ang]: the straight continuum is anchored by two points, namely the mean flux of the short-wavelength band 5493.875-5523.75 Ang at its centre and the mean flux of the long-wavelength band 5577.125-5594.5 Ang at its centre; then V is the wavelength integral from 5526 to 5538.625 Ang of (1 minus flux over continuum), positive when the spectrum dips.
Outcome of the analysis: -0.83 Ang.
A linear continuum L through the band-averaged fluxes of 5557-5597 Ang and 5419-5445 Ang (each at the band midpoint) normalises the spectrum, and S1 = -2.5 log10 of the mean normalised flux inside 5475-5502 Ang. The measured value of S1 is -0.07 mag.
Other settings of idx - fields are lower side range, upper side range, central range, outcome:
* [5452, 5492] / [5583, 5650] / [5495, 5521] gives 0.032 mag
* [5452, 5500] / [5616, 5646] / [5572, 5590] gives 0.154 mag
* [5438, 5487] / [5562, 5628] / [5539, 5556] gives 0.089 mag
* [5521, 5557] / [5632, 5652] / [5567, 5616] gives 0.033 mag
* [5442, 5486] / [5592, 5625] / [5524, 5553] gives 0.050 mag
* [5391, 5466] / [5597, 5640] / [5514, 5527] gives -0.005 mag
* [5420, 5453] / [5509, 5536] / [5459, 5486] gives -0.025 mag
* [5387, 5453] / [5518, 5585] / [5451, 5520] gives -0.070 mag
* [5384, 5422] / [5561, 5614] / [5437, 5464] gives -0.065 mag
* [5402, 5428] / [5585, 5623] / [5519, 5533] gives -0.063 mag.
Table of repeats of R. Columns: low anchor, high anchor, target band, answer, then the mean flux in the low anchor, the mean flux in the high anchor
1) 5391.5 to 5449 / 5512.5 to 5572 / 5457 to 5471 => -0.08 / 4.07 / 4.1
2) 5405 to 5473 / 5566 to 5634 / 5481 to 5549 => -0.01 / 4.19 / 4.22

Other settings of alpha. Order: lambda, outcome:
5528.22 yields 4.519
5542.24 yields 3.749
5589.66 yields 4.154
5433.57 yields 4.238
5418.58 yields 4.095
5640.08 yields 4.398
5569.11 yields 4.055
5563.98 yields 3.917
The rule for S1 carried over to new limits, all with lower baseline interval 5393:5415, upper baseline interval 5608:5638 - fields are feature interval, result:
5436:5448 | 0.00 mag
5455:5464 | -0.09 mag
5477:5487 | -0.04 mag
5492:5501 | -0.03 mag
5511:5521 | 0.02 mag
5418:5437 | -0.03 mag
